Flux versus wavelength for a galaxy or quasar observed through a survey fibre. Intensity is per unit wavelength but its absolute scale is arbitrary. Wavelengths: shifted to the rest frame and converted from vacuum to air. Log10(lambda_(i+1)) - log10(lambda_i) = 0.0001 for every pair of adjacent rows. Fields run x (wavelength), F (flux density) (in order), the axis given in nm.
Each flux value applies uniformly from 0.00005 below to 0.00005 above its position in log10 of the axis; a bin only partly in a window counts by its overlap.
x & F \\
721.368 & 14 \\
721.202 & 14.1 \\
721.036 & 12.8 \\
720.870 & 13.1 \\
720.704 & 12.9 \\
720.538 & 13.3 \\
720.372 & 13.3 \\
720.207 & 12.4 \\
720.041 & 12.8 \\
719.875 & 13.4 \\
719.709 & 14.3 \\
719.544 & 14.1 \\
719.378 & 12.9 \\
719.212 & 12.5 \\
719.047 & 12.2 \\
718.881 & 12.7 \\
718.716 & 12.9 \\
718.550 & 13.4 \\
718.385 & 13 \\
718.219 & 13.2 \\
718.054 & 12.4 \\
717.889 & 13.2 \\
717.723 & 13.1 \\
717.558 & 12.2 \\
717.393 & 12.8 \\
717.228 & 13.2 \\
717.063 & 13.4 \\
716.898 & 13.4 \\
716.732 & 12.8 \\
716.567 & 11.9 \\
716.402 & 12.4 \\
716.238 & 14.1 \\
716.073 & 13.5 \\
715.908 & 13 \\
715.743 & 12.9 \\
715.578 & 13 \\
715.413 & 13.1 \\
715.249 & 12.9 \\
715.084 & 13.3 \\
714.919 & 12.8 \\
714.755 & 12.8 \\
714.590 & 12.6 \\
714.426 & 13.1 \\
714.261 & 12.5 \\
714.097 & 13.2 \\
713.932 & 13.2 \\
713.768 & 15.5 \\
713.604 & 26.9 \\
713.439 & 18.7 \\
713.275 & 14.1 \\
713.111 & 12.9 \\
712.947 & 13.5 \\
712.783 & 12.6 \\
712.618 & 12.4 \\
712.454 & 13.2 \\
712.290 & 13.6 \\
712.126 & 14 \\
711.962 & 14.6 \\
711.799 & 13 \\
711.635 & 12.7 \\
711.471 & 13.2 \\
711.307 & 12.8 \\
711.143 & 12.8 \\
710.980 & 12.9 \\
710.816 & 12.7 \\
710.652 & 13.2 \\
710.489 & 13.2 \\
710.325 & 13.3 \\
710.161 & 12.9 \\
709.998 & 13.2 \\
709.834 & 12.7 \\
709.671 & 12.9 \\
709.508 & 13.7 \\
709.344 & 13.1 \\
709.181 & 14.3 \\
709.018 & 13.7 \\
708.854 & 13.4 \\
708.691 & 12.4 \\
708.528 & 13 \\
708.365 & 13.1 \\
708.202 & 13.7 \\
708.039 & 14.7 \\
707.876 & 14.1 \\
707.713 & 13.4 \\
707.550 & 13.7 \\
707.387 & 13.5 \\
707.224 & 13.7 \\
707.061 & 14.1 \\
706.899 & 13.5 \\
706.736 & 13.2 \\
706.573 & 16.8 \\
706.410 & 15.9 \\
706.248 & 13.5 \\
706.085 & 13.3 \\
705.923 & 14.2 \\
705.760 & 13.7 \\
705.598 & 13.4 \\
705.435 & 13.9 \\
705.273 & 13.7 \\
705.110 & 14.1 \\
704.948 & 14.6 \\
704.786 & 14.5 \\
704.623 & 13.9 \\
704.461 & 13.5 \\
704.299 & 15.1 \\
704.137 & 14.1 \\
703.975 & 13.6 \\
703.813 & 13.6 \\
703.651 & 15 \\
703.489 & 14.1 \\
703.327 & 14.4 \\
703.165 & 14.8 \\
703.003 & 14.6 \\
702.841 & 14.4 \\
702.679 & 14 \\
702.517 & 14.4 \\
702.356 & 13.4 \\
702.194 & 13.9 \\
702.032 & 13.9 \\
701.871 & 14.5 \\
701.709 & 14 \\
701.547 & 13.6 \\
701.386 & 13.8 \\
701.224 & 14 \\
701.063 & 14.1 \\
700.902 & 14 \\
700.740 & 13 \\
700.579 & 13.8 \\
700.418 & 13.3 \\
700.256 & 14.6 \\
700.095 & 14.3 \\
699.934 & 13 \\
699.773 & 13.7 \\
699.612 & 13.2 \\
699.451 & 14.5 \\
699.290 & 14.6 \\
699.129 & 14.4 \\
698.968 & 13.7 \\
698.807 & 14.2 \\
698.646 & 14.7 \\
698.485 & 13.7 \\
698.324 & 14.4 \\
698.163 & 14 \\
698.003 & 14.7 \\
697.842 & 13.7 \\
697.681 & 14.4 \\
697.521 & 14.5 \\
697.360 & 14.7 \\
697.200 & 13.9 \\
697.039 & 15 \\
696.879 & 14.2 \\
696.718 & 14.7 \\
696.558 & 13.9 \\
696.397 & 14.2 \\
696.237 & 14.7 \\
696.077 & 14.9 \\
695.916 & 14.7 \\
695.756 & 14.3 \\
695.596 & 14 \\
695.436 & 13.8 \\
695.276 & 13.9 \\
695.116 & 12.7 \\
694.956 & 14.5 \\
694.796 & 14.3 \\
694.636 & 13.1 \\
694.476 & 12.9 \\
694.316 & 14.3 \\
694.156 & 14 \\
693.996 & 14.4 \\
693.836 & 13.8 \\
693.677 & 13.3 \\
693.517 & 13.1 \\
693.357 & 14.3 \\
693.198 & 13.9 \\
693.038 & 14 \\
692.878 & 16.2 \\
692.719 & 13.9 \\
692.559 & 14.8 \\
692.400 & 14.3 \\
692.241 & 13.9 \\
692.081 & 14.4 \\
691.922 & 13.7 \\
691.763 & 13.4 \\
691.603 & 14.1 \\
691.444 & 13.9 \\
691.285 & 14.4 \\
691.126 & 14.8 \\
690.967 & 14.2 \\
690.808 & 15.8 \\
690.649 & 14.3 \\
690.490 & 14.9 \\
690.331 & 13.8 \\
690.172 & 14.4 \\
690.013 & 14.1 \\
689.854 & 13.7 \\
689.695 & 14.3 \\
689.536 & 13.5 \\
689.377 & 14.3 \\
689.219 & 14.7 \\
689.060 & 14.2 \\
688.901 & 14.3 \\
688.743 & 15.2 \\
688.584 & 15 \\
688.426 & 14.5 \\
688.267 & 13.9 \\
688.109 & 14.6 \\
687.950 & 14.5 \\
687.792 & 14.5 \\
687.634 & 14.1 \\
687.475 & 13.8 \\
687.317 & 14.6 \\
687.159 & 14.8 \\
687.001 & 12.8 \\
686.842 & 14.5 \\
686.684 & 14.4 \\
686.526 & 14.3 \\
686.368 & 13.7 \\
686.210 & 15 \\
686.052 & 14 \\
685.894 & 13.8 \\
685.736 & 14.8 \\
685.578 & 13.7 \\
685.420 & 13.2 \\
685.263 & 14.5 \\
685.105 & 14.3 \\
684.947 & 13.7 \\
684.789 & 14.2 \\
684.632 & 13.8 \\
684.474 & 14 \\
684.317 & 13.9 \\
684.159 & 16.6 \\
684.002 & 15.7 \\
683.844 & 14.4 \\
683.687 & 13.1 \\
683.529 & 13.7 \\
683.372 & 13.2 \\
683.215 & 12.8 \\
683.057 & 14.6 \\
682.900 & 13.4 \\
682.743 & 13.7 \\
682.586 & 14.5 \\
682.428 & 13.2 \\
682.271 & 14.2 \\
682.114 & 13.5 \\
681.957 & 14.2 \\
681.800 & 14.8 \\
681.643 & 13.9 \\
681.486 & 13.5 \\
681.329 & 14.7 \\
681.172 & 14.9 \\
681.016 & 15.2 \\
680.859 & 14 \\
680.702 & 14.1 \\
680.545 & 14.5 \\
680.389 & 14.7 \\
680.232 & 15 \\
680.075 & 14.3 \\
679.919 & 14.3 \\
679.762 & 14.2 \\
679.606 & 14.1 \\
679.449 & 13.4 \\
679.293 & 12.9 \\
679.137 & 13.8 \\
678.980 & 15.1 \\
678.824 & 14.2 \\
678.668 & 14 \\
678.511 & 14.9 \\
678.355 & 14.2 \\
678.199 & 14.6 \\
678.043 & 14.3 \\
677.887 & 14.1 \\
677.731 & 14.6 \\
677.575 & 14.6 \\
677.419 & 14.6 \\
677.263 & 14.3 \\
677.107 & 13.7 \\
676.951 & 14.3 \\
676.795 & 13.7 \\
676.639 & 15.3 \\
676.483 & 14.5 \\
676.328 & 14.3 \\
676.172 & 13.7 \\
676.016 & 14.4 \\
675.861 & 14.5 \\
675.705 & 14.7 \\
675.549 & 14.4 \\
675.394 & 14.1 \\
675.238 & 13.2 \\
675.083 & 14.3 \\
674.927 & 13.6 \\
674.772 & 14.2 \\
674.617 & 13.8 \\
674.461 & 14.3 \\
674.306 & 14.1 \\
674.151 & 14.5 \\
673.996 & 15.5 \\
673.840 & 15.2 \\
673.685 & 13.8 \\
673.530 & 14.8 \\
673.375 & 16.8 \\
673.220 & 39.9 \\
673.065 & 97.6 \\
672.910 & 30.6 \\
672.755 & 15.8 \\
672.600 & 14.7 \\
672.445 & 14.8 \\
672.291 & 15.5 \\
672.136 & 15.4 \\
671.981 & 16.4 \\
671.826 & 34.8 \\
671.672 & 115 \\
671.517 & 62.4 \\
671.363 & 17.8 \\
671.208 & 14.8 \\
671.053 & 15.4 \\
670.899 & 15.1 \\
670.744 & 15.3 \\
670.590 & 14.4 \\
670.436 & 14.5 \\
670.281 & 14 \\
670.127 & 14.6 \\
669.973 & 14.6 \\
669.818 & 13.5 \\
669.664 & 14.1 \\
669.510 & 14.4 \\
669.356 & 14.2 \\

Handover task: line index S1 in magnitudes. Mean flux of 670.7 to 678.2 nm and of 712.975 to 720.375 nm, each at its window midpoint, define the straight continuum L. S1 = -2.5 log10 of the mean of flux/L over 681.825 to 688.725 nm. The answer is 0.312 mag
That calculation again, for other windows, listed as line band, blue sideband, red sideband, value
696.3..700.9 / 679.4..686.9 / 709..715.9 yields -0.016 mag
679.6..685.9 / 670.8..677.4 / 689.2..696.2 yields 0.264 mag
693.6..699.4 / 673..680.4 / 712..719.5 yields 0.061 mag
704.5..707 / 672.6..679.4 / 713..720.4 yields 0.029 mag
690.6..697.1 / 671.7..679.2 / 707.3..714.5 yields 0.124 mag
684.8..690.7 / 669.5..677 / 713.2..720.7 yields 0.274 mag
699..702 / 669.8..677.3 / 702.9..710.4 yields 0.091 mag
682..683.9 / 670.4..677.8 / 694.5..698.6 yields 0.309 mag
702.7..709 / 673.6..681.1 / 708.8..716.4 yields -0.019 mag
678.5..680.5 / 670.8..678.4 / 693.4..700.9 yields 0.326 mag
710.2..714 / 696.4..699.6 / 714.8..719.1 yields -0.066 mag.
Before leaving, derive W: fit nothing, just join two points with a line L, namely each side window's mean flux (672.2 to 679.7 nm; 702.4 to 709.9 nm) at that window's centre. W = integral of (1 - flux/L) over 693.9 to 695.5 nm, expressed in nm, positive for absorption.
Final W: 0.14 nm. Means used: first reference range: 17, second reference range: 13.9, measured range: 13.8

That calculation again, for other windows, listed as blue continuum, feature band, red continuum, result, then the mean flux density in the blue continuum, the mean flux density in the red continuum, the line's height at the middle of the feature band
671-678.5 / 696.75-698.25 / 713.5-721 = 0.216 nm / 20.7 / 13.4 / 16.8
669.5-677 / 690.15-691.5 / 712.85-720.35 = 0.249 nm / 20.7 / 13.5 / 17.8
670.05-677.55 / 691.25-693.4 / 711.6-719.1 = 0.404 nm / 20.7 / 13.5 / 17.5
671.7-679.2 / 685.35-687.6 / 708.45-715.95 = 0.362 nm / 18.2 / 13.6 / 16.8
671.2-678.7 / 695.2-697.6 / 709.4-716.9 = 0.333 nm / 20.7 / 13.6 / 16.7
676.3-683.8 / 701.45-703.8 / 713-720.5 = -0.074 nm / 14.2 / 13.5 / 13.8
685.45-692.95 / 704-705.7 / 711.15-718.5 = -0.026 nm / 14.3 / 13.6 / 13.8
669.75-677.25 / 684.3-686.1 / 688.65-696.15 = 0.287 nm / 20.7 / 14.2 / 16.7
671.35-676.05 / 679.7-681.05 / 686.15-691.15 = 0.369 nm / 24.4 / 14.4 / 19.9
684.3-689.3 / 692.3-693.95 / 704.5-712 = -0.013 nm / 14.2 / 13.6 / 14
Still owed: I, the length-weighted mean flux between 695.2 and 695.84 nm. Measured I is 14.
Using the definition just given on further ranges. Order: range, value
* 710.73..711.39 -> 12.8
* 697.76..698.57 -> 14.1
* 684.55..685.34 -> 14.1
